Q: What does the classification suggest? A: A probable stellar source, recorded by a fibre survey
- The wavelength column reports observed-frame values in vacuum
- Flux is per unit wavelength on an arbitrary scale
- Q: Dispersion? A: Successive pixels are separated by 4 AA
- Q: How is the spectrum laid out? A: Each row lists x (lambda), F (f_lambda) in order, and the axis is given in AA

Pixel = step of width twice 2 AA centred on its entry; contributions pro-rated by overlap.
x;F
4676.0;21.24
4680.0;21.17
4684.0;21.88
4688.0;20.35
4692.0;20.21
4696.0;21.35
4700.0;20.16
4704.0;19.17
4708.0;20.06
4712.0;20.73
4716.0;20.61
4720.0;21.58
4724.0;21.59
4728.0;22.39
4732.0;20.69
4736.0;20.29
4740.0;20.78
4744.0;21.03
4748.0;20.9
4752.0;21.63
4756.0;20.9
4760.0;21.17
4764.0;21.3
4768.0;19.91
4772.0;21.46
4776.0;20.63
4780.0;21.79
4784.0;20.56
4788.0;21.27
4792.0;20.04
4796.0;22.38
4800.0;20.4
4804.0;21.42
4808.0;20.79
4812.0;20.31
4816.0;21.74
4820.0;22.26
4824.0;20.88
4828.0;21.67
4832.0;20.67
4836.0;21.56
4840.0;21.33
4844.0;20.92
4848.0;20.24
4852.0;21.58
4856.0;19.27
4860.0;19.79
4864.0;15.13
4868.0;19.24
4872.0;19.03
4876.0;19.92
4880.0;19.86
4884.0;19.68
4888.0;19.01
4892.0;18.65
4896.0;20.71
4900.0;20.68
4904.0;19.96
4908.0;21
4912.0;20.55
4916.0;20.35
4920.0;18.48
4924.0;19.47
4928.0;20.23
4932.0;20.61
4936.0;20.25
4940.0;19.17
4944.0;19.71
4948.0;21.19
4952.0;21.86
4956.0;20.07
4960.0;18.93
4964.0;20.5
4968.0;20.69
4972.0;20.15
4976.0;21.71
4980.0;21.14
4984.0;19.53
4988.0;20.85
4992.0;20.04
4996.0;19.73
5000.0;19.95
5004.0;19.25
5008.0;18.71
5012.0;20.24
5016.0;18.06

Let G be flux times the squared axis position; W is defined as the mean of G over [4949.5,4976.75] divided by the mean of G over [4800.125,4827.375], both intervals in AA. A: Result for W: 1.0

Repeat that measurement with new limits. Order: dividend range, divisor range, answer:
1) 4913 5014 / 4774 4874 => 1.03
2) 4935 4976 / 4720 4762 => 1.05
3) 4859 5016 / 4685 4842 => 1.02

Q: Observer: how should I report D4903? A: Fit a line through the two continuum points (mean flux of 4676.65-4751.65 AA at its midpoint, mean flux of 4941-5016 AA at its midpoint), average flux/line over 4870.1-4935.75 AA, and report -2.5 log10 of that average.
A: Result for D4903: 0.02 mag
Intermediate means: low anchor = 20.9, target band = 19.9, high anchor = 20.2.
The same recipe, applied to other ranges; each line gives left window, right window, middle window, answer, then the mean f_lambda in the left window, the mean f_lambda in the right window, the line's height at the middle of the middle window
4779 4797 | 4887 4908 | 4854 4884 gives 0.07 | 21.1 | 20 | 20.3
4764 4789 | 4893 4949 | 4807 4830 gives -0.03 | 21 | 20.1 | 20.7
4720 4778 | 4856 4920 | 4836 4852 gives -0.05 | 21.1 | 19.5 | 20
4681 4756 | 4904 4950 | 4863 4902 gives 0.05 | 20.9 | 20.1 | 20.3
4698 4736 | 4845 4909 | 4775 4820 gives -0.05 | 20.8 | 19.6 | 20.2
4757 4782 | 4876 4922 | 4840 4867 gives 0.04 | 21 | 19.9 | 20.3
